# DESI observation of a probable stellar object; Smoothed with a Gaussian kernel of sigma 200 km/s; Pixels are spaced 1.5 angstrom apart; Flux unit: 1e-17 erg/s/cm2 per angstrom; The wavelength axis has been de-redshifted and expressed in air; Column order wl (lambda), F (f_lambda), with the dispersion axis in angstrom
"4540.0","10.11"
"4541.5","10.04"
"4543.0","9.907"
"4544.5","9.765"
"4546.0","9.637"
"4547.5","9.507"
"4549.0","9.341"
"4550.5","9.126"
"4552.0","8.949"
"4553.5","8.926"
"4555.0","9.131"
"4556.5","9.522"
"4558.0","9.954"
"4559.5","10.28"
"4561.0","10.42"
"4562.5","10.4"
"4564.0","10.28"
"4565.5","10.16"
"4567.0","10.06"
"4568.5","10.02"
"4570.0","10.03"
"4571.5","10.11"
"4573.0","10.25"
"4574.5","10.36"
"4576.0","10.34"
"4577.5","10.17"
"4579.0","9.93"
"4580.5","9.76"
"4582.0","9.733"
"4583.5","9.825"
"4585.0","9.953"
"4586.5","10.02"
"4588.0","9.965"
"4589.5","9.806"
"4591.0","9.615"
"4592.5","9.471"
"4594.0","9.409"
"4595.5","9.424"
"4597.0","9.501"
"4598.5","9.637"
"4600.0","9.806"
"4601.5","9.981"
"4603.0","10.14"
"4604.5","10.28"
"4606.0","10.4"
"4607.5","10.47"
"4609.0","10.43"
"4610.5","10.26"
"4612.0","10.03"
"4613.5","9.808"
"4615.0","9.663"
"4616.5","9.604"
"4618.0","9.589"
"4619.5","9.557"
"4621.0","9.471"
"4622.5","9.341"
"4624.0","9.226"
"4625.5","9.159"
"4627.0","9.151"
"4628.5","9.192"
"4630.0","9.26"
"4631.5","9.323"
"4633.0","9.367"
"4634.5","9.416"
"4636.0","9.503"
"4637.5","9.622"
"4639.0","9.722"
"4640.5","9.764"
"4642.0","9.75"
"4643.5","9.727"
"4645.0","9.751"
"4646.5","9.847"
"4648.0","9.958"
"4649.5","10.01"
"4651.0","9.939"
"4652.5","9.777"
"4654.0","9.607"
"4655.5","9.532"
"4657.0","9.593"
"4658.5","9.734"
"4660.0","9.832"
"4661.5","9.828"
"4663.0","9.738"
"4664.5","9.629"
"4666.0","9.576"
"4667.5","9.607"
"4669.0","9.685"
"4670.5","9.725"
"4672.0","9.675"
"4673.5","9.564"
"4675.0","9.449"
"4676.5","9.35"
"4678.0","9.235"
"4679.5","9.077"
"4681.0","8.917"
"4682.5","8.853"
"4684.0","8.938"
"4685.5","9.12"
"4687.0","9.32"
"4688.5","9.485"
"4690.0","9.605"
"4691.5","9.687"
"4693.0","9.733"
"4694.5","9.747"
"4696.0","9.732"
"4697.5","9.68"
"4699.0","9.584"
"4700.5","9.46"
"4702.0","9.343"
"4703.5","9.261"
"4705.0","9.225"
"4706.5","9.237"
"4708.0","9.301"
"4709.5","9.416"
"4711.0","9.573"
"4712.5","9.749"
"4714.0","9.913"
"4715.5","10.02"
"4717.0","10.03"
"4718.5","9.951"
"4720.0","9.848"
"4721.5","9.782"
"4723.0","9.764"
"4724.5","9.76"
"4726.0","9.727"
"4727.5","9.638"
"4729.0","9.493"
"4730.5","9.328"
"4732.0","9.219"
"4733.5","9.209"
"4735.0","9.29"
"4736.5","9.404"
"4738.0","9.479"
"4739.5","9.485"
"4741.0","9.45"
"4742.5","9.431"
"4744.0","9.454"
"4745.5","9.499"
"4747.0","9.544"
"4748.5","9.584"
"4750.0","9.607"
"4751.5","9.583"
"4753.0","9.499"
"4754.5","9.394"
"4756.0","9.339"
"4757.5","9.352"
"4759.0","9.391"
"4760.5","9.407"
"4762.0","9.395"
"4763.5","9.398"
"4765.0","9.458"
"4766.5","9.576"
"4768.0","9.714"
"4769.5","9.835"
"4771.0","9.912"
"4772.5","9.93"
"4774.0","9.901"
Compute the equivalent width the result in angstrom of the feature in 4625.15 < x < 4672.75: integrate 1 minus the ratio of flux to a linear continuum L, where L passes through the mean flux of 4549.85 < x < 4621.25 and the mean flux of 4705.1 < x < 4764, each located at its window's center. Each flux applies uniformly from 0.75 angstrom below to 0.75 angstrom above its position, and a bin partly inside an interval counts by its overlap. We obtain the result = 0.5 angstrom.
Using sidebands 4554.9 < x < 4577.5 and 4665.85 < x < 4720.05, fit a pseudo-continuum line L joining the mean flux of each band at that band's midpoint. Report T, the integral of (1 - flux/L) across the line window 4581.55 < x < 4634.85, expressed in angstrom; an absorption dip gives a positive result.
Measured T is 1.1 angstrom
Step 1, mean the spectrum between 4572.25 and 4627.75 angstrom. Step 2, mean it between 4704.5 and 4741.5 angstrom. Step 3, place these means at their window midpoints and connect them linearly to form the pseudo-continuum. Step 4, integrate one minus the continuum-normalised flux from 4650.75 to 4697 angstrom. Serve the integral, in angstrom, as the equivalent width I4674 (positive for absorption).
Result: 0.7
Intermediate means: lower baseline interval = 9.83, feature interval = 9.52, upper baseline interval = 9.57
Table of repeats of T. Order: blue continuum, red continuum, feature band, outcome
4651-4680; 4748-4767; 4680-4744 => 0.2 angstrom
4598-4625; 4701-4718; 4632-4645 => 0.2 angstrom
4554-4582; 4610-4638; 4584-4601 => 0.2 angstrom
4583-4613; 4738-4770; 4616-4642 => 1.1 angstrom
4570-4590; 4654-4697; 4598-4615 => -0.4 angstrom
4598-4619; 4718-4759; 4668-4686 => 0.8 angstrom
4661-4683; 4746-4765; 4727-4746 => 0.1 angstrom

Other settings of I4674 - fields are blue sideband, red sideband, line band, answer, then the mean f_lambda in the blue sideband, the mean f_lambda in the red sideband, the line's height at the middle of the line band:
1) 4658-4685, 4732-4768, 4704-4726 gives -0.5 angstrom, 9.46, 9.45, 9.45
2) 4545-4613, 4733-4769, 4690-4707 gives 0.1 angstrom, 9.88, 9.46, 9.59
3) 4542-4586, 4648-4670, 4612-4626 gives 0.4 angstrom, 9.86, 9.73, 9.78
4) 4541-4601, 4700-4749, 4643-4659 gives -0.2 angstrom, 9.81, 9.54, 9.67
